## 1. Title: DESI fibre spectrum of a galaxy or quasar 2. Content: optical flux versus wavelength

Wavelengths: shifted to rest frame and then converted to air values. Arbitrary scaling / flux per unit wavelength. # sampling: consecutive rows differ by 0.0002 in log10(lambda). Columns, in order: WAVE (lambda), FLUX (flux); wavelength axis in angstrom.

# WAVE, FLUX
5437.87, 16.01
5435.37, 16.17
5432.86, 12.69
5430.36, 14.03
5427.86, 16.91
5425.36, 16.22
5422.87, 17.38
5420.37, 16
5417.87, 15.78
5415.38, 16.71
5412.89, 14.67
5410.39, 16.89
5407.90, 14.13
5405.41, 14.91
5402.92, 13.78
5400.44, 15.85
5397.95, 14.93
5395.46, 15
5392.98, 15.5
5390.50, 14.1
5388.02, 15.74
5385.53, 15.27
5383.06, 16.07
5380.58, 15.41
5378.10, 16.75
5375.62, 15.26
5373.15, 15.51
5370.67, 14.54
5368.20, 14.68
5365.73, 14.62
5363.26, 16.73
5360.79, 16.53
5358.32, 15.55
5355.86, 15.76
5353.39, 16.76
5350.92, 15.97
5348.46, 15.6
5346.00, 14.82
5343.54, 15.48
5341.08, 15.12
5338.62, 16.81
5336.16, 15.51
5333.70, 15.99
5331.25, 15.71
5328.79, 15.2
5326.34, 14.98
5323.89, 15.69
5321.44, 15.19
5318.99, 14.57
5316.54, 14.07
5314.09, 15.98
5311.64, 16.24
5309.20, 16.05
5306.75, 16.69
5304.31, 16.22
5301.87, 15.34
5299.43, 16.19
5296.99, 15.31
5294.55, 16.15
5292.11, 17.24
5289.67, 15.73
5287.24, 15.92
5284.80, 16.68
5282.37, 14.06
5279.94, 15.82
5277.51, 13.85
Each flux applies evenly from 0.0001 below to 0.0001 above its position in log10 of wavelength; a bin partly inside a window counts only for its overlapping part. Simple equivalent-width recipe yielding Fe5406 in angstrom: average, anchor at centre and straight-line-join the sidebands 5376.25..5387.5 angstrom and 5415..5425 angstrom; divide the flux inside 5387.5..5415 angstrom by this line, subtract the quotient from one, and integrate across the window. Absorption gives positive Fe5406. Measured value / 1.8 angstrom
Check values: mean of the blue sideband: 15.8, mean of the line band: 15.1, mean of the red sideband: 16.4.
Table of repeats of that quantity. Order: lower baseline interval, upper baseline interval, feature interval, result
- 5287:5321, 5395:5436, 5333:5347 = 0.06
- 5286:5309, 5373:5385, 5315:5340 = 0.94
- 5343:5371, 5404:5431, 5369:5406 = 1.13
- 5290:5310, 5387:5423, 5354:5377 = 0.21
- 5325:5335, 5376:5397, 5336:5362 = -0.59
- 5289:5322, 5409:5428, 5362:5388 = 0.95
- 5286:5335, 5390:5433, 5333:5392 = -0.19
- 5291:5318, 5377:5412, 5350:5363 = -0.50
